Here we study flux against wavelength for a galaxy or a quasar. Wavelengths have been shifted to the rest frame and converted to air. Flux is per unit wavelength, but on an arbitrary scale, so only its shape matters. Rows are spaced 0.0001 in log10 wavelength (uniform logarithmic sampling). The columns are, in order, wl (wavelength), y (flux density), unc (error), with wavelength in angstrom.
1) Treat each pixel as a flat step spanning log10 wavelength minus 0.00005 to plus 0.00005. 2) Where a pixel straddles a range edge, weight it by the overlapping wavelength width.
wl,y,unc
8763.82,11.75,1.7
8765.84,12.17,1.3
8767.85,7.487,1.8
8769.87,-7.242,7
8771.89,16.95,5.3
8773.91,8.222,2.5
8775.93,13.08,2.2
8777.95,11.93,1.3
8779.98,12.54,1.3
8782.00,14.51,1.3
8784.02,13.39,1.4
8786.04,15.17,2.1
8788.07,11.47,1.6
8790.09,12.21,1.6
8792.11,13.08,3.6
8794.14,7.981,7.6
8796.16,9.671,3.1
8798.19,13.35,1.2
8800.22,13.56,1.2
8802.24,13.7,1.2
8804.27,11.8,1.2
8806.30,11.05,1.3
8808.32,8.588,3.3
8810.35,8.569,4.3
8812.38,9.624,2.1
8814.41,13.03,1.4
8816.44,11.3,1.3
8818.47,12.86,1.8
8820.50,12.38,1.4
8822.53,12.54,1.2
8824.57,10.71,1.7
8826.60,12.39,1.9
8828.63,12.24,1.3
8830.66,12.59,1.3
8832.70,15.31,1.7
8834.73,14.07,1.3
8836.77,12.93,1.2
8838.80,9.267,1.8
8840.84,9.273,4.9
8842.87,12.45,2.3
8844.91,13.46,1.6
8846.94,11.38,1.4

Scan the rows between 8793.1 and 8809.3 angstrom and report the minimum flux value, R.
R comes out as 7.981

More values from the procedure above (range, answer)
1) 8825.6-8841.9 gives 9.267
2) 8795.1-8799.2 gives 9.671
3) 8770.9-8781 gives 8.222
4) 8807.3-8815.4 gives 8.569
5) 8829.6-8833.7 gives 12.59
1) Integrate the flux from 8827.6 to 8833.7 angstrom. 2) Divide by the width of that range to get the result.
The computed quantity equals 13.4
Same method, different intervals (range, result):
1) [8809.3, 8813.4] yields 9.09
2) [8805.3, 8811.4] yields 9.41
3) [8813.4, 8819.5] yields 12.4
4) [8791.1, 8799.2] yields 11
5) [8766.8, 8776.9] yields 7.71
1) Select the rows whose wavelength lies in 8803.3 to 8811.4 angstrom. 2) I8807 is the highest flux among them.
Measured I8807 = 11.8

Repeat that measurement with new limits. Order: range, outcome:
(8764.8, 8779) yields 16.95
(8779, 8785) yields 14.51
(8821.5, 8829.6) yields 12.54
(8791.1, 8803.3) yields 13.7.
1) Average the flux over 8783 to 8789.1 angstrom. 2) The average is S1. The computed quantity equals 13.3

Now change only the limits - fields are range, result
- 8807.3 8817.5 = 10.2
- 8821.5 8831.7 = 12.1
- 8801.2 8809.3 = 11.3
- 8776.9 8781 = 12.2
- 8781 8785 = 14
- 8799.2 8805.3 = 13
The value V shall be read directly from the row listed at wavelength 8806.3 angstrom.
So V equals 11.05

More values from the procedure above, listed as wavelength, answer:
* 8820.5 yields 12.38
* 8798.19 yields 13.35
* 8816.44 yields 11.3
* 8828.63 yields 12.24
